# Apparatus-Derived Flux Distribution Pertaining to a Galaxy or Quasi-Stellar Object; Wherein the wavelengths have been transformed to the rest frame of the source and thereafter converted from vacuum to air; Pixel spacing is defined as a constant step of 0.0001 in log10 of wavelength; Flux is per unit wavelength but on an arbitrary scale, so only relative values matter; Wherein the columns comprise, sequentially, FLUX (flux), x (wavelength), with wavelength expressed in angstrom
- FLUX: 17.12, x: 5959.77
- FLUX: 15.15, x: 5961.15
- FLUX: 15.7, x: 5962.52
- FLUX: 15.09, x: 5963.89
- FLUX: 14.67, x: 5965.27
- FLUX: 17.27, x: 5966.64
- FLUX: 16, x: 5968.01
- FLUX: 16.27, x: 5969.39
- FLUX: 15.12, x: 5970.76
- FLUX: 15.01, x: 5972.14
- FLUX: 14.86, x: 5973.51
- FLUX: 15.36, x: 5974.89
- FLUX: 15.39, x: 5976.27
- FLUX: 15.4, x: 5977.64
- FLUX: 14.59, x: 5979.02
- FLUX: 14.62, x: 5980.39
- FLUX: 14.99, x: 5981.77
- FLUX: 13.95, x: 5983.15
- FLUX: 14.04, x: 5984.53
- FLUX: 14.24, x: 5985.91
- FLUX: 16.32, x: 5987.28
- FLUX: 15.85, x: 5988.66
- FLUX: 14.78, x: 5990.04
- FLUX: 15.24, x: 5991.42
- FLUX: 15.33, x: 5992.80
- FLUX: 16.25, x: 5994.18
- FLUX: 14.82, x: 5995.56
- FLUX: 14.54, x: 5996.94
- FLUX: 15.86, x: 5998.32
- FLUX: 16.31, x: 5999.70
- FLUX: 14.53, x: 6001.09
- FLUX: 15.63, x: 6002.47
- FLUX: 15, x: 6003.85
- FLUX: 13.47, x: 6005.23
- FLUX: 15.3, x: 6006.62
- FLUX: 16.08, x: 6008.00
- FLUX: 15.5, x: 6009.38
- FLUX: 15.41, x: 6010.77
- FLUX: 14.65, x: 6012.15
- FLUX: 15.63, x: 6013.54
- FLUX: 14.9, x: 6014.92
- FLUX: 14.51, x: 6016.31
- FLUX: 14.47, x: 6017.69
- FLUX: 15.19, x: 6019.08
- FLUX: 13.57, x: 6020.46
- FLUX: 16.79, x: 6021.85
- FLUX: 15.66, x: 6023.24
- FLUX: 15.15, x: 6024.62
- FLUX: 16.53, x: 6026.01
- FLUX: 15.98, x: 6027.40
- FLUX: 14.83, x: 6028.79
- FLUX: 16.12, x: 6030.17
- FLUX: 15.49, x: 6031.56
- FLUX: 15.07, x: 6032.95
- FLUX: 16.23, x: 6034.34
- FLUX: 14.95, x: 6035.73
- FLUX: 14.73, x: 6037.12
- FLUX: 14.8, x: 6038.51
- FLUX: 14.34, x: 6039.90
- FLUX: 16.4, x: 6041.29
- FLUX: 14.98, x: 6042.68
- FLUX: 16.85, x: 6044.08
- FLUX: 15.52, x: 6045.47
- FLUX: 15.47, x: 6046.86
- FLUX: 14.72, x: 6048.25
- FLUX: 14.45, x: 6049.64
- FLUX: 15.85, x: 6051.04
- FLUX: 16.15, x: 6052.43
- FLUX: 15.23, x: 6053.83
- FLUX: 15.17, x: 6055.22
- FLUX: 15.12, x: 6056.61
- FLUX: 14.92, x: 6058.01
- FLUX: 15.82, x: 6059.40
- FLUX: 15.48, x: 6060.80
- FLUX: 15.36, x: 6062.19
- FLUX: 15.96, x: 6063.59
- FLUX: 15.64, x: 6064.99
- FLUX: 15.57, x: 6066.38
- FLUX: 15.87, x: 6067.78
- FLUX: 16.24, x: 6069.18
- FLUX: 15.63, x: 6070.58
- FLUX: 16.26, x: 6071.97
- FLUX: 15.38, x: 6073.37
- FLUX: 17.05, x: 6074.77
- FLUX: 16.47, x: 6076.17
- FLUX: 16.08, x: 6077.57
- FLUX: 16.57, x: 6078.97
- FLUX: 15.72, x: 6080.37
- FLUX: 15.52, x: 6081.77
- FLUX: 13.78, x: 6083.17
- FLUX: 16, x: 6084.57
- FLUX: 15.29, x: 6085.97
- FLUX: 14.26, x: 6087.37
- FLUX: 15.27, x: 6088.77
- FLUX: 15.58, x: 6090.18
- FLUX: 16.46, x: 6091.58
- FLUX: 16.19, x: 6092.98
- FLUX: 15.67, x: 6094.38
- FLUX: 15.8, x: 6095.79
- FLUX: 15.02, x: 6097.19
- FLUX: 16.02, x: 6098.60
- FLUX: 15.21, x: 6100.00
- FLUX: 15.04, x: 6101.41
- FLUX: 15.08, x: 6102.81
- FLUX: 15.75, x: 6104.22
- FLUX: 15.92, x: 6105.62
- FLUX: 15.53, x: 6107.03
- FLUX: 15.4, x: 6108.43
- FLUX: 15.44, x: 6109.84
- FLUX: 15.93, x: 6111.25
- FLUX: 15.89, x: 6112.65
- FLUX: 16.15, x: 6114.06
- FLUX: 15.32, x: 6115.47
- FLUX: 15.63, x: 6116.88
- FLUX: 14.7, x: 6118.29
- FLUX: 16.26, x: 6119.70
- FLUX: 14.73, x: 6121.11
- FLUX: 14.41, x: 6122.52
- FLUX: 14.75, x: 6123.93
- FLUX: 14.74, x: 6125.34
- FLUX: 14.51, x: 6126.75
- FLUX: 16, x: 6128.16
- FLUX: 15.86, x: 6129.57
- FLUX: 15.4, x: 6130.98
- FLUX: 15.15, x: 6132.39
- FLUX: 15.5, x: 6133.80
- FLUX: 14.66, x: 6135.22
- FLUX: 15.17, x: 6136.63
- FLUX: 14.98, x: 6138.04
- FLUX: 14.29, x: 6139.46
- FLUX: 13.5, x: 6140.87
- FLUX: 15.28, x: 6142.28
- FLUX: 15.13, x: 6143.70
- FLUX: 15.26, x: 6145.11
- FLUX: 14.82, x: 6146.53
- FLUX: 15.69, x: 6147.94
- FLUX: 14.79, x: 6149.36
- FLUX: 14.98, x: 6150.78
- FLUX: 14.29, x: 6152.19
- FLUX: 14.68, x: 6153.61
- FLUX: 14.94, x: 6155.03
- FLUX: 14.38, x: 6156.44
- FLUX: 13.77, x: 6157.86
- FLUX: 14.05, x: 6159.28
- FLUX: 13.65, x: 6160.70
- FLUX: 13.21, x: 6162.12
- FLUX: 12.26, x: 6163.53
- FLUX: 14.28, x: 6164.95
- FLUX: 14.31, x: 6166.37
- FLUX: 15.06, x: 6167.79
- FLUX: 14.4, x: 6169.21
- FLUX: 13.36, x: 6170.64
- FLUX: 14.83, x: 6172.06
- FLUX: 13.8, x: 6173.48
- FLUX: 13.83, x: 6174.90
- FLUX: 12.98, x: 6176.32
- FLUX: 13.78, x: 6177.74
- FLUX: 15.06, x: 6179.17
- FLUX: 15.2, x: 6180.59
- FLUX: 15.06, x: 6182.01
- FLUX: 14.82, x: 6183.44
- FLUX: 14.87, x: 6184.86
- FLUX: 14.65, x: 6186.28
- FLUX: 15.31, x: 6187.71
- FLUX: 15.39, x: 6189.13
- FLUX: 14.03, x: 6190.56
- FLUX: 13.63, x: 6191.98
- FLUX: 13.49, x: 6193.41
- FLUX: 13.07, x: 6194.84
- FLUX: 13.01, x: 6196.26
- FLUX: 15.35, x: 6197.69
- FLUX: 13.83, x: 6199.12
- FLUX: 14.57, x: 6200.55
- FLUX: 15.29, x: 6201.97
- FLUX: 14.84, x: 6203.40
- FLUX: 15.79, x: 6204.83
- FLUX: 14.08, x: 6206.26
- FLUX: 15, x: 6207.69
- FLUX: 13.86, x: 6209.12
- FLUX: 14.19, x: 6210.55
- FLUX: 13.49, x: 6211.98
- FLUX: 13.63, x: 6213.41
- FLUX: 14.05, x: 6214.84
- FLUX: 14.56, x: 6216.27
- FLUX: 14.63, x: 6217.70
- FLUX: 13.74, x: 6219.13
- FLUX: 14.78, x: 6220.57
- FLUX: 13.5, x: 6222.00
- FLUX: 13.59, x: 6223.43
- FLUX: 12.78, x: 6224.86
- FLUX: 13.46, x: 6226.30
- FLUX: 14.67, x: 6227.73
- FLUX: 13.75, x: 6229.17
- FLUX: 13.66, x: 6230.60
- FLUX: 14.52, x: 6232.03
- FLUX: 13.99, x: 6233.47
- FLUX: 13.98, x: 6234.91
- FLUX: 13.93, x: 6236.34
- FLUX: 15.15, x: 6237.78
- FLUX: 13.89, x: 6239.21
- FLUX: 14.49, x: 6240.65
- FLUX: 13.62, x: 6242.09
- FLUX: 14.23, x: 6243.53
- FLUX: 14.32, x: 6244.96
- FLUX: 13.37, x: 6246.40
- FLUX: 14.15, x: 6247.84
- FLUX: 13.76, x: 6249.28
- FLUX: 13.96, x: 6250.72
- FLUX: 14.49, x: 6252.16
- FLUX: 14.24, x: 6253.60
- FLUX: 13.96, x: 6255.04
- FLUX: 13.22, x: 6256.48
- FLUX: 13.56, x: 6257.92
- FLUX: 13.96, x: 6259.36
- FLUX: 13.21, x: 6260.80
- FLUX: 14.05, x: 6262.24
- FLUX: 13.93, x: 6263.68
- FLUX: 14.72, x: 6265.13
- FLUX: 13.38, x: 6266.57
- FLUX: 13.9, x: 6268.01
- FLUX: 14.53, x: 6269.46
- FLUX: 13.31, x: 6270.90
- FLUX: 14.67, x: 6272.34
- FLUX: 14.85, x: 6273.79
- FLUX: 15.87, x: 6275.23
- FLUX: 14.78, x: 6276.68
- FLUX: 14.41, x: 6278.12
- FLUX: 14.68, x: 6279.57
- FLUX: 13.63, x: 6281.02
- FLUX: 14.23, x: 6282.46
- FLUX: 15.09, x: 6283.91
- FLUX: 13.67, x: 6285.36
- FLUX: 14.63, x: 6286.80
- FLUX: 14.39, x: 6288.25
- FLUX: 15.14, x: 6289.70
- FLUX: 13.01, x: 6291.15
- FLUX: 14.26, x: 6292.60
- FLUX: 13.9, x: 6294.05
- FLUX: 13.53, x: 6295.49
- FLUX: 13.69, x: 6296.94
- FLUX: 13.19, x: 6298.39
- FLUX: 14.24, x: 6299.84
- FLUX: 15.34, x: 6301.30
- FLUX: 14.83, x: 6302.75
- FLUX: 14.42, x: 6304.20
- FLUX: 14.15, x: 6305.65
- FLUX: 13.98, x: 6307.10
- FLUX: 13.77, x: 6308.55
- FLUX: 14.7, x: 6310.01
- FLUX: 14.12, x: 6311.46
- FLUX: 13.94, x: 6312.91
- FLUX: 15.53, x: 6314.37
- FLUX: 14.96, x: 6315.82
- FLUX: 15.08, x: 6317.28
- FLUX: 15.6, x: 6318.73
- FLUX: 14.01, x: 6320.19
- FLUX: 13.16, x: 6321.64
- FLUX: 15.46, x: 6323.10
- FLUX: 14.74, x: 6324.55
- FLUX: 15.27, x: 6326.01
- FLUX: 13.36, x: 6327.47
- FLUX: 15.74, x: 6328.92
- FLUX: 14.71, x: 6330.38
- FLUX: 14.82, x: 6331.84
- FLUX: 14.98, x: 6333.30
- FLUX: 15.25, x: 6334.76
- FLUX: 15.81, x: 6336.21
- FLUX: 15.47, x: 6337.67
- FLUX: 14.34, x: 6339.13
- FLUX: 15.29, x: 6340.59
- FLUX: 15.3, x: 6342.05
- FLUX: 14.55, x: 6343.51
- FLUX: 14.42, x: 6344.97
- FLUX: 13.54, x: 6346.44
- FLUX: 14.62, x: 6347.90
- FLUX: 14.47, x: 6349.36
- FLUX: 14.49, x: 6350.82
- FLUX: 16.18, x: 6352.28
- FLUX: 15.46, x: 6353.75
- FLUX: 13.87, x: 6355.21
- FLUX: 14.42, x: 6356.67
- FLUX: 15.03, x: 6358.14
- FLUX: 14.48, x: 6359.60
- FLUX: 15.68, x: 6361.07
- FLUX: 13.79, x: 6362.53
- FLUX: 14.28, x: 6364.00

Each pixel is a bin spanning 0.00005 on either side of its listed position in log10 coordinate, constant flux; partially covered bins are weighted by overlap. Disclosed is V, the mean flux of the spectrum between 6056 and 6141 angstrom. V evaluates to 15.5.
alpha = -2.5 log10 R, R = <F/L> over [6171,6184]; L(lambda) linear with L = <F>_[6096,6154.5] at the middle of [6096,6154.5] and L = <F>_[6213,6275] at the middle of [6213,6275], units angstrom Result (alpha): 0.025 mag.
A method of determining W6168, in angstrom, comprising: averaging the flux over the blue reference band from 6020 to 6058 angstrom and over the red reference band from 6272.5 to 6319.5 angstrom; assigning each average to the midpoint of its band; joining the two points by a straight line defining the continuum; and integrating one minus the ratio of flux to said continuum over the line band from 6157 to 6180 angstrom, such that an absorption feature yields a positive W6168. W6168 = 1.5 angstrom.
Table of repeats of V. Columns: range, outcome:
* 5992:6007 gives 15.2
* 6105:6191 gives 14.8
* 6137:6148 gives 14.8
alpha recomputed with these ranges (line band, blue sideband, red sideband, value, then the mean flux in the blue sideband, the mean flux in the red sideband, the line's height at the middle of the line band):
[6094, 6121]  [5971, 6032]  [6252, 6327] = -0.05 mag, 15.2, 14.3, 14.9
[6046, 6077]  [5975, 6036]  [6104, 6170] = -0.04 mag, 15.2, 14.9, 15.1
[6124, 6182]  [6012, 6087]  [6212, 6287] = 0.02 mag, 15.5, 14.1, 14.8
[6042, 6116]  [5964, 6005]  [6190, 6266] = -0.06 mag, 15.2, 14.1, 14.8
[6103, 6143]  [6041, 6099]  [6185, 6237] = -0.01 mag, 15.6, 14.2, 15.1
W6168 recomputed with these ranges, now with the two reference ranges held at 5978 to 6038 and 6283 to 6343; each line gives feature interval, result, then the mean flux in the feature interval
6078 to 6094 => -0.53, 15.5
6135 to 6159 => 0.27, 14.7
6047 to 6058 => -0.10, 15.2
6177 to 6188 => 0.01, 14.8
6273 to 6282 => -0.04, 14.7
